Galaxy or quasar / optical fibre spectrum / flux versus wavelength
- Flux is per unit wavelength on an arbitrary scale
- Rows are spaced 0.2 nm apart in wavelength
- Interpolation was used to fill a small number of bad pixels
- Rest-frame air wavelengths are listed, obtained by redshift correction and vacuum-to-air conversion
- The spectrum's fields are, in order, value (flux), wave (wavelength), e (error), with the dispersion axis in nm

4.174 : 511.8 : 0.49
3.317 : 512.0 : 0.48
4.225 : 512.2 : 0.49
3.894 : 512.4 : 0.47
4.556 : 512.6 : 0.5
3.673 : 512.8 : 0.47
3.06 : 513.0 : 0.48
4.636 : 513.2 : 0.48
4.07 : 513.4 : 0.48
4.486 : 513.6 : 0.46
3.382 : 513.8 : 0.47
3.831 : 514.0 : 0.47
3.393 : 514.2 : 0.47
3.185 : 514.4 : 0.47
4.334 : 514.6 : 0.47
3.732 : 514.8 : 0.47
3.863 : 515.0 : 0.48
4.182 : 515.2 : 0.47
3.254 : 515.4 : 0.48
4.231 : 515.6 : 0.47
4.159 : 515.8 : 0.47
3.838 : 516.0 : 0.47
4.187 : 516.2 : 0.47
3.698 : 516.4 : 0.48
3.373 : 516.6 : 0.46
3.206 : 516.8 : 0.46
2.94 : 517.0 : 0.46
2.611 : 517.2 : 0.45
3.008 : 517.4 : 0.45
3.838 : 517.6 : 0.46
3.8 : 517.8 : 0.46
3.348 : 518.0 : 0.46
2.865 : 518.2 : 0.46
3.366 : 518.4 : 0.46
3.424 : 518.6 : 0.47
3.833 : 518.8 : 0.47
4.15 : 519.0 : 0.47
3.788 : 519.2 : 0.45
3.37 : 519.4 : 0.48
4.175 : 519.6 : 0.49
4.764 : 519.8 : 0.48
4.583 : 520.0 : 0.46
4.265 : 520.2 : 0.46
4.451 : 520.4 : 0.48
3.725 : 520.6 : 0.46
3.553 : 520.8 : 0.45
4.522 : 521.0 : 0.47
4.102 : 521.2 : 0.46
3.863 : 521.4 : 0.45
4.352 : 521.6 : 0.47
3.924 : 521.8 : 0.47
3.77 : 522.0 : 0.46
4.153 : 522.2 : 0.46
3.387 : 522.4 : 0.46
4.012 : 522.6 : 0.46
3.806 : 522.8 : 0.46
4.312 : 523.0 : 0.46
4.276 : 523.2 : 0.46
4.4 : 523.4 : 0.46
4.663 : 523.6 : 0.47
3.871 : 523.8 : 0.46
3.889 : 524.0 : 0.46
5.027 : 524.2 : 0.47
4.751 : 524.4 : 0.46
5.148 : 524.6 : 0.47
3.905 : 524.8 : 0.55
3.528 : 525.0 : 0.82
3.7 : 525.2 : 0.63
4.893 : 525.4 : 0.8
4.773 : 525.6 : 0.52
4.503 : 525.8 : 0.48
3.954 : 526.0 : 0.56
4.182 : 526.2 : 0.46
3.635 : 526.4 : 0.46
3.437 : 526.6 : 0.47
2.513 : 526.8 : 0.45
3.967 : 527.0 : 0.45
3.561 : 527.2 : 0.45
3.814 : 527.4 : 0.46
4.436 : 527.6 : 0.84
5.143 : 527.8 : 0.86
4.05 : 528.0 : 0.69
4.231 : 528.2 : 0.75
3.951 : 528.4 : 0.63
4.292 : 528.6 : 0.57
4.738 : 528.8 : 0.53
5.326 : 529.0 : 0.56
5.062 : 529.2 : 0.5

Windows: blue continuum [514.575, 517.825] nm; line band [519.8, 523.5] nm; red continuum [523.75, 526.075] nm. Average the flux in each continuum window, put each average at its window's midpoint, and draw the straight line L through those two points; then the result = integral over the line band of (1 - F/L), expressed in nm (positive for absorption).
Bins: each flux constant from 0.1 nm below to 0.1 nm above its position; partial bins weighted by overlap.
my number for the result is -0.02 nm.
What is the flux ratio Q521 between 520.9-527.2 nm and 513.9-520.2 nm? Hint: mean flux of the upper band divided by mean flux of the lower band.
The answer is 1.1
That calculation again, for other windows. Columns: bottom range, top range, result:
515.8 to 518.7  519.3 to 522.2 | 1.20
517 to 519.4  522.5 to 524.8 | 1.27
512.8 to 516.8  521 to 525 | 1.10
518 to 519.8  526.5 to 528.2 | 1.06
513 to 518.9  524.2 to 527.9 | 1.13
